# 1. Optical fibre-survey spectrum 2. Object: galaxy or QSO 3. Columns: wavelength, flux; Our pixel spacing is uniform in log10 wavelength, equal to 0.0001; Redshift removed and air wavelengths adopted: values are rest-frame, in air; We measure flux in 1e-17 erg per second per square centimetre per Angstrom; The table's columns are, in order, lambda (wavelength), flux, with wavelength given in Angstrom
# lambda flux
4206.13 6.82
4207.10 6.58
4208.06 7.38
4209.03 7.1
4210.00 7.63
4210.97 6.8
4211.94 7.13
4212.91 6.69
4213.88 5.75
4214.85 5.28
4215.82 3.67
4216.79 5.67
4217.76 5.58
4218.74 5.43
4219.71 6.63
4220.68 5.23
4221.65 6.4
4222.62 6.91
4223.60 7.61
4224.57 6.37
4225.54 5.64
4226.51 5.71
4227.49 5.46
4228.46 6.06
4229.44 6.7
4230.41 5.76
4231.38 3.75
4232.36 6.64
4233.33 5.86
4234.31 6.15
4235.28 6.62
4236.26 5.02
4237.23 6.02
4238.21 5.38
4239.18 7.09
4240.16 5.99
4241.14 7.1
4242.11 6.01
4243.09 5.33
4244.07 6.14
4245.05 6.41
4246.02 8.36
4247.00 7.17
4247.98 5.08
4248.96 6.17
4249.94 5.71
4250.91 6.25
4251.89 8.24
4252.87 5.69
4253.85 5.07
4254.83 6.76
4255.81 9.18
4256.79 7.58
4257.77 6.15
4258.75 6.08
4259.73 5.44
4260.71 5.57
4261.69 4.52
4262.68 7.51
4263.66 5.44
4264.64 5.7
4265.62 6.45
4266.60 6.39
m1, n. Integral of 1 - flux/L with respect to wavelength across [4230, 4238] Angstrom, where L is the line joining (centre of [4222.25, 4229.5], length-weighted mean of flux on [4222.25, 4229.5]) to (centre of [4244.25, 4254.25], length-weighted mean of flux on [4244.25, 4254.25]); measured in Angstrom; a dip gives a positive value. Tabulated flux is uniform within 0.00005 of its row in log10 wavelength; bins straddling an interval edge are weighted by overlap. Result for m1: 0.8 Angstrom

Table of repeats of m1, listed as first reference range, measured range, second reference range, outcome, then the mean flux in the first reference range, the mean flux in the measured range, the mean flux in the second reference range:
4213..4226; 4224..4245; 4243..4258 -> 0.9 Angstrom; 5.89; 5.96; 6.62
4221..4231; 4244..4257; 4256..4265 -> -1.2 Angstrom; 6.22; 6.7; 6.11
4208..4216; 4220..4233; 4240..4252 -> 0.8 Angstrom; 6.43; 6.03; 6.42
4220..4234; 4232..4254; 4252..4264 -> -0.3 Angstrom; 6.02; 6.26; 6.32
